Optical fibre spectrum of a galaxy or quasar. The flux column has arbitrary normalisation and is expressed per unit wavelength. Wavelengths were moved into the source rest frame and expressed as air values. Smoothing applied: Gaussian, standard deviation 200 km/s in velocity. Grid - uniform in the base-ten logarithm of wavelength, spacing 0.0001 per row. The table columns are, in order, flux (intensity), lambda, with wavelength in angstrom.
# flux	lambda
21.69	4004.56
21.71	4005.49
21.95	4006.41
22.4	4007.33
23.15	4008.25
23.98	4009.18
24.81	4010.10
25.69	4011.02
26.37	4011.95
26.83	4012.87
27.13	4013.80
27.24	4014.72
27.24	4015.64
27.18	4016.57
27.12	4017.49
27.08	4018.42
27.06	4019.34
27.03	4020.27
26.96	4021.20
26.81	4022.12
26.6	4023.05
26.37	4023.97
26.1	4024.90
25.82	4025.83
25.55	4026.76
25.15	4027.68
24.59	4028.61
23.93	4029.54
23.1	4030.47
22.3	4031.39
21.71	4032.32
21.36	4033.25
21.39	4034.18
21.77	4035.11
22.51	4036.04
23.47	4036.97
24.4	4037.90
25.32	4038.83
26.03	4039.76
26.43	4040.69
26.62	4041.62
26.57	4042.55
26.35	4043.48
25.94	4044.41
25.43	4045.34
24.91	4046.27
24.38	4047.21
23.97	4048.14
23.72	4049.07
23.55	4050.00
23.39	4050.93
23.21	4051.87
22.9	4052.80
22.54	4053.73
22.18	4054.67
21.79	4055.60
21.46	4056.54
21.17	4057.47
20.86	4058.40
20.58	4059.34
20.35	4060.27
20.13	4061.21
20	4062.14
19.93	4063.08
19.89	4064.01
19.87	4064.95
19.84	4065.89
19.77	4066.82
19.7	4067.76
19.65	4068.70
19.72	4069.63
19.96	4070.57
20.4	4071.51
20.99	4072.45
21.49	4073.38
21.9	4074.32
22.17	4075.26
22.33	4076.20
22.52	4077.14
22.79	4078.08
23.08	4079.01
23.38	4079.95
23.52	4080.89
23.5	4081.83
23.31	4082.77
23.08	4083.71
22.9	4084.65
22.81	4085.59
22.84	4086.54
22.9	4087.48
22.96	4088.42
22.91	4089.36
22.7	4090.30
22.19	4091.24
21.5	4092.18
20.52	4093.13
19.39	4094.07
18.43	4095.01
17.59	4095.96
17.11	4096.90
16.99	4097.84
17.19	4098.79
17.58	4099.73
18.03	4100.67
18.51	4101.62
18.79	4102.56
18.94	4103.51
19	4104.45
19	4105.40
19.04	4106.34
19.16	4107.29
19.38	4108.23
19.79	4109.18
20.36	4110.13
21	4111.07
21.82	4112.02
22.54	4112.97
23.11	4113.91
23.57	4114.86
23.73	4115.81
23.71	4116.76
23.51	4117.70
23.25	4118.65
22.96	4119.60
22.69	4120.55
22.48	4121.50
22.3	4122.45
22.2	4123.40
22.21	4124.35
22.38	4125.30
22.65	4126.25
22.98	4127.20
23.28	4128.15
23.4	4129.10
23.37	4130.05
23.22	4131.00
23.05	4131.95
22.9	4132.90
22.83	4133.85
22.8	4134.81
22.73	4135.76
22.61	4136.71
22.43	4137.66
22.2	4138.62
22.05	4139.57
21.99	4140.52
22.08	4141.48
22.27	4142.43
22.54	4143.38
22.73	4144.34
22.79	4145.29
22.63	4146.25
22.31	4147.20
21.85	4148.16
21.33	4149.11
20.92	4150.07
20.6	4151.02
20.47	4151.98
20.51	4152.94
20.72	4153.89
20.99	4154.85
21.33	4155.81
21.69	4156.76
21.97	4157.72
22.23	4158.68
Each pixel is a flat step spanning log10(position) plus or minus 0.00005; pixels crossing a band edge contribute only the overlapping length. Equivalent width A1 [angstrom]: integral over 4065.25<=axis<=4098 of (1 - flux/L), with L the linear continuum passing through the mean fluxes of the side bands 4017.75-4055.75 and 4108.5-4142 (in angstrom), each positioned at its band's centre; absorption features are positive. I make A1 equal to 3.0 angstrom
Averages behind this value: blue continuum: 24.6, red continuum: 22.6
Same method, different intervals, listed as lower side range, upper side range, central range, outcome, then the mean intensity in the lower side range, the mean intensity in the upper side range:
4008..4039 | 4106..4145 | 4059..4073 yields 2.3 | 25.1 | 22.3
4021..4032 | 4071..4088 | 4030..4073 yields 2.8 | 25.2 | 22.5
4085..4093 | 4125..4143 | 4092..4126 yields 3.1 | 22.5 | 22.7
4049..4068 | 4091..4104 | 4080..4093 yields -2.3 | 21.2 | 18.7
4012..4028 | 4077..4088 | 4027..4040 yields 1.3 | 26.7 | 23.1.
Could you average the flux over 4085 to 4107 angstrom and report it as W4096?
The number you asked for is 19.9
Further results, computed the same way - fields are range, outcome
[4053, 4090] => 21.6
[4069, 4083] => 22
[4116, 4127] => 22.8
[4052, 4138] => 21.4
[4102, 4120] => 21.2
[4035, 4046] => 25.2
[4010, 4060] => 24.6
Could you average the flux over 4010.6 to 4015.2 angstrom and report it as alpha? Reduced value 26.7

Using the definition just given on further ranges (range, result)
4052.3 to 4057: 22.2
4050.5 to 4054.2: 23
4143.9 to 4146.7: 22.7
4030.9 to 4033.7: 21.8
